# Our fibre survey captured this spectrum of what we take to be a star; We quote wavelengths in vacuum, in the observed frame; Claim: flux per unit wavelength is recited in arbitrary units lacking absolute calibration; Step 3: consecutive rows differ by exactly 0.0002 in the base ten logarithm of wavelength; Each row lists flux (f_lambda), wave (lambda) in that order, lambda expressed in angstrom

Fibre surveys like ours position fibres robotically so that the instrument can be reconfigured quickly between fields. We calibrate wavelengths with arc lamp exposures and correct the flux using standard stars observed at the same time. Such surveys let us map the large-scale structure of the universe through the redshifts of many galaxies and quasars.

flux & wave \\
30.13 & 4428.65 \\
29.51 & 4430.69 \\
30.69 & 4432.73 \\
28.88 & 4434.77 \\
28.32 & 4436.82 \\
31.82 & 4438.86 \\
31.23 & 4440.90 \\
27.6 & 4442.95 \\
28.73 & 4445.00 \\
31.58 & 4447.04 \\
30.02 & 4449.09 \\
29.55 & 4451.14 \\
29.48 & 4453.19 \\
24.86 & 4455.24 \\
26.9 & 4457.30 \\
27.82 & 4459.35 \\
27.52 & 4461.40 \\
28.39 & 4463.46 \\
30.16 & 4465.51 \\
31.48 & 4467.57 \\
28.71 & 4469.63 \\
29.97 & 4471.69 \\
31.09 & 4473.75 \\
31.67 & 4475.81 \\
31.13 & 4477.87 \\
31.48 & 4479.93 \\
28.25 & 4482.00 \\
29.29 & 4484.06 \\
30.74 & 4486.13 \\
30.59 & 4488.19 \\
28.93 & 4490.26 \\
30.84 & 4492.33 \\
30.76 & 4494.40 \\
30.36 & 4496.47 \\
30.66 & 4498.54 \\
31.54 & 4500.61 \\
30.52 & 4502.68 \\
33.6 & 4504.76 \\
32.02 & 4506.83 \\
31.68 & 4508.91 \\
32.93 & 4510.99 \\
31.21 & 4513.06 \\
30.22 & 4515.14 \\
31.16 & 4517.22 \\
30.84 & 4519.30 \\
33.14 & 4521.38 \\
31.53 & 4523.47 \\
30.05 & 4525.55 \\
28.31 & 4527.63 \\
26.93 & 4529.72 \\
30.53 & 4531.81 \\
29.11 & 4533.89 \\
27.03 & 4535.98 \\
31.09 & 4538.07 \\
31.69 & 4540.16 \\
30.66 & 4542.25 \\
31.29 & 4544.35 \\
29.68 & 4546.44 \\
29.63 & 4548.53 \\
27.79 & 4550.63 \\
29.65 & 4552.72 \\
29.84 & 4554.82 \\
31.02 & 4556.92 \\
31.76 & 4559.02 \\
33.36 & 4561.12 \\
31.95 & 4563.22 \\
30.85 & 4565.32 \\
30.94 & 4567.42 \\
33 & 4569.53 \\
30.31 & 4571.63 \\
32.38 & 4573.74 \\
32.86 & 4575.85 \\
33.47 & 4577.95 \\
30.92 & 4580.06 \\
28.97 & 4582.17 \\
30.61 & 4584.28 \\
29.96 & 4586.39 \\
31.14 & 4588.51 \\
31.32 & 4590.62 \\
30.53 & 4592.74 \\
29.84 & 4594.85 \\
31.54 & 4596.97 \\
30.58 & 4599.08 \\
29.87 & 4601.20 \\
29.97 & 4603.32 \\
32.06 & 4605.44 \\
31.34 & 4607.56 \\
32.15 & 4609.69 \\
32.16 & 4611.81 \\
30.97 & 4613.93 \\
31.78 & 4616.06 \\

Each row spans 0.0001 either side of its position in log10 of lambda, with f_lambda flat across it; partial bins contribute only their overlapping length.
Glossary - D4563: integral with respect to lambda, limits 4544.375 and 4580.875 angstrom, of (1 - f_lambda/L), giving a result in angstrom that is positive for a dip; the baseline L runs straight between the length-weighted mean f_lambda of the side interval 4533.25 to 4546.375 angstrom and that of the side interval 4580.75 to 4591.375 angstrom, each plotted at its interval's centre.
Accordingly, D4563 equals -1.07 angstrom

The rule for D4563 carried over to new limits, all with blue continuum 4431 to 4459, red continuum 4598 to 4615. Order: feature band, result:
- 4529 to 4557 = 0.6 angstrom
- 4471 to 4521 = -1.9 angstrom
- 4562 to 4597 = -0.5 angstrom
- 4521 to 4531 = 0.1 angstrom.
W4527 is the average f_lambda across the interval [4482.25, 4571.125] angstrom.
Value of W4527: 30.7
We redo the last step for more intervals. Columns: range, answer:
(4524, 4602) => 30.6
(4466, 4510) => 30.7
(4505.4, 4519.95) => 31.5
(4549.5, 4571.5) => 31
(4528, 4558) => 29.7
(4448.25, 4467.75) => 28.5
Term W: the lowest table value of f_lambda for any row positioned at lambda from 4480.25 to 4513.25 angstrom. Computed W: 28.25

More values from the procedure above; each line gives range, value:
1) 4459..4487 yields 27.52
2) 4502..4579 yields 26.93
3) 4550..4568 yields 27.79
